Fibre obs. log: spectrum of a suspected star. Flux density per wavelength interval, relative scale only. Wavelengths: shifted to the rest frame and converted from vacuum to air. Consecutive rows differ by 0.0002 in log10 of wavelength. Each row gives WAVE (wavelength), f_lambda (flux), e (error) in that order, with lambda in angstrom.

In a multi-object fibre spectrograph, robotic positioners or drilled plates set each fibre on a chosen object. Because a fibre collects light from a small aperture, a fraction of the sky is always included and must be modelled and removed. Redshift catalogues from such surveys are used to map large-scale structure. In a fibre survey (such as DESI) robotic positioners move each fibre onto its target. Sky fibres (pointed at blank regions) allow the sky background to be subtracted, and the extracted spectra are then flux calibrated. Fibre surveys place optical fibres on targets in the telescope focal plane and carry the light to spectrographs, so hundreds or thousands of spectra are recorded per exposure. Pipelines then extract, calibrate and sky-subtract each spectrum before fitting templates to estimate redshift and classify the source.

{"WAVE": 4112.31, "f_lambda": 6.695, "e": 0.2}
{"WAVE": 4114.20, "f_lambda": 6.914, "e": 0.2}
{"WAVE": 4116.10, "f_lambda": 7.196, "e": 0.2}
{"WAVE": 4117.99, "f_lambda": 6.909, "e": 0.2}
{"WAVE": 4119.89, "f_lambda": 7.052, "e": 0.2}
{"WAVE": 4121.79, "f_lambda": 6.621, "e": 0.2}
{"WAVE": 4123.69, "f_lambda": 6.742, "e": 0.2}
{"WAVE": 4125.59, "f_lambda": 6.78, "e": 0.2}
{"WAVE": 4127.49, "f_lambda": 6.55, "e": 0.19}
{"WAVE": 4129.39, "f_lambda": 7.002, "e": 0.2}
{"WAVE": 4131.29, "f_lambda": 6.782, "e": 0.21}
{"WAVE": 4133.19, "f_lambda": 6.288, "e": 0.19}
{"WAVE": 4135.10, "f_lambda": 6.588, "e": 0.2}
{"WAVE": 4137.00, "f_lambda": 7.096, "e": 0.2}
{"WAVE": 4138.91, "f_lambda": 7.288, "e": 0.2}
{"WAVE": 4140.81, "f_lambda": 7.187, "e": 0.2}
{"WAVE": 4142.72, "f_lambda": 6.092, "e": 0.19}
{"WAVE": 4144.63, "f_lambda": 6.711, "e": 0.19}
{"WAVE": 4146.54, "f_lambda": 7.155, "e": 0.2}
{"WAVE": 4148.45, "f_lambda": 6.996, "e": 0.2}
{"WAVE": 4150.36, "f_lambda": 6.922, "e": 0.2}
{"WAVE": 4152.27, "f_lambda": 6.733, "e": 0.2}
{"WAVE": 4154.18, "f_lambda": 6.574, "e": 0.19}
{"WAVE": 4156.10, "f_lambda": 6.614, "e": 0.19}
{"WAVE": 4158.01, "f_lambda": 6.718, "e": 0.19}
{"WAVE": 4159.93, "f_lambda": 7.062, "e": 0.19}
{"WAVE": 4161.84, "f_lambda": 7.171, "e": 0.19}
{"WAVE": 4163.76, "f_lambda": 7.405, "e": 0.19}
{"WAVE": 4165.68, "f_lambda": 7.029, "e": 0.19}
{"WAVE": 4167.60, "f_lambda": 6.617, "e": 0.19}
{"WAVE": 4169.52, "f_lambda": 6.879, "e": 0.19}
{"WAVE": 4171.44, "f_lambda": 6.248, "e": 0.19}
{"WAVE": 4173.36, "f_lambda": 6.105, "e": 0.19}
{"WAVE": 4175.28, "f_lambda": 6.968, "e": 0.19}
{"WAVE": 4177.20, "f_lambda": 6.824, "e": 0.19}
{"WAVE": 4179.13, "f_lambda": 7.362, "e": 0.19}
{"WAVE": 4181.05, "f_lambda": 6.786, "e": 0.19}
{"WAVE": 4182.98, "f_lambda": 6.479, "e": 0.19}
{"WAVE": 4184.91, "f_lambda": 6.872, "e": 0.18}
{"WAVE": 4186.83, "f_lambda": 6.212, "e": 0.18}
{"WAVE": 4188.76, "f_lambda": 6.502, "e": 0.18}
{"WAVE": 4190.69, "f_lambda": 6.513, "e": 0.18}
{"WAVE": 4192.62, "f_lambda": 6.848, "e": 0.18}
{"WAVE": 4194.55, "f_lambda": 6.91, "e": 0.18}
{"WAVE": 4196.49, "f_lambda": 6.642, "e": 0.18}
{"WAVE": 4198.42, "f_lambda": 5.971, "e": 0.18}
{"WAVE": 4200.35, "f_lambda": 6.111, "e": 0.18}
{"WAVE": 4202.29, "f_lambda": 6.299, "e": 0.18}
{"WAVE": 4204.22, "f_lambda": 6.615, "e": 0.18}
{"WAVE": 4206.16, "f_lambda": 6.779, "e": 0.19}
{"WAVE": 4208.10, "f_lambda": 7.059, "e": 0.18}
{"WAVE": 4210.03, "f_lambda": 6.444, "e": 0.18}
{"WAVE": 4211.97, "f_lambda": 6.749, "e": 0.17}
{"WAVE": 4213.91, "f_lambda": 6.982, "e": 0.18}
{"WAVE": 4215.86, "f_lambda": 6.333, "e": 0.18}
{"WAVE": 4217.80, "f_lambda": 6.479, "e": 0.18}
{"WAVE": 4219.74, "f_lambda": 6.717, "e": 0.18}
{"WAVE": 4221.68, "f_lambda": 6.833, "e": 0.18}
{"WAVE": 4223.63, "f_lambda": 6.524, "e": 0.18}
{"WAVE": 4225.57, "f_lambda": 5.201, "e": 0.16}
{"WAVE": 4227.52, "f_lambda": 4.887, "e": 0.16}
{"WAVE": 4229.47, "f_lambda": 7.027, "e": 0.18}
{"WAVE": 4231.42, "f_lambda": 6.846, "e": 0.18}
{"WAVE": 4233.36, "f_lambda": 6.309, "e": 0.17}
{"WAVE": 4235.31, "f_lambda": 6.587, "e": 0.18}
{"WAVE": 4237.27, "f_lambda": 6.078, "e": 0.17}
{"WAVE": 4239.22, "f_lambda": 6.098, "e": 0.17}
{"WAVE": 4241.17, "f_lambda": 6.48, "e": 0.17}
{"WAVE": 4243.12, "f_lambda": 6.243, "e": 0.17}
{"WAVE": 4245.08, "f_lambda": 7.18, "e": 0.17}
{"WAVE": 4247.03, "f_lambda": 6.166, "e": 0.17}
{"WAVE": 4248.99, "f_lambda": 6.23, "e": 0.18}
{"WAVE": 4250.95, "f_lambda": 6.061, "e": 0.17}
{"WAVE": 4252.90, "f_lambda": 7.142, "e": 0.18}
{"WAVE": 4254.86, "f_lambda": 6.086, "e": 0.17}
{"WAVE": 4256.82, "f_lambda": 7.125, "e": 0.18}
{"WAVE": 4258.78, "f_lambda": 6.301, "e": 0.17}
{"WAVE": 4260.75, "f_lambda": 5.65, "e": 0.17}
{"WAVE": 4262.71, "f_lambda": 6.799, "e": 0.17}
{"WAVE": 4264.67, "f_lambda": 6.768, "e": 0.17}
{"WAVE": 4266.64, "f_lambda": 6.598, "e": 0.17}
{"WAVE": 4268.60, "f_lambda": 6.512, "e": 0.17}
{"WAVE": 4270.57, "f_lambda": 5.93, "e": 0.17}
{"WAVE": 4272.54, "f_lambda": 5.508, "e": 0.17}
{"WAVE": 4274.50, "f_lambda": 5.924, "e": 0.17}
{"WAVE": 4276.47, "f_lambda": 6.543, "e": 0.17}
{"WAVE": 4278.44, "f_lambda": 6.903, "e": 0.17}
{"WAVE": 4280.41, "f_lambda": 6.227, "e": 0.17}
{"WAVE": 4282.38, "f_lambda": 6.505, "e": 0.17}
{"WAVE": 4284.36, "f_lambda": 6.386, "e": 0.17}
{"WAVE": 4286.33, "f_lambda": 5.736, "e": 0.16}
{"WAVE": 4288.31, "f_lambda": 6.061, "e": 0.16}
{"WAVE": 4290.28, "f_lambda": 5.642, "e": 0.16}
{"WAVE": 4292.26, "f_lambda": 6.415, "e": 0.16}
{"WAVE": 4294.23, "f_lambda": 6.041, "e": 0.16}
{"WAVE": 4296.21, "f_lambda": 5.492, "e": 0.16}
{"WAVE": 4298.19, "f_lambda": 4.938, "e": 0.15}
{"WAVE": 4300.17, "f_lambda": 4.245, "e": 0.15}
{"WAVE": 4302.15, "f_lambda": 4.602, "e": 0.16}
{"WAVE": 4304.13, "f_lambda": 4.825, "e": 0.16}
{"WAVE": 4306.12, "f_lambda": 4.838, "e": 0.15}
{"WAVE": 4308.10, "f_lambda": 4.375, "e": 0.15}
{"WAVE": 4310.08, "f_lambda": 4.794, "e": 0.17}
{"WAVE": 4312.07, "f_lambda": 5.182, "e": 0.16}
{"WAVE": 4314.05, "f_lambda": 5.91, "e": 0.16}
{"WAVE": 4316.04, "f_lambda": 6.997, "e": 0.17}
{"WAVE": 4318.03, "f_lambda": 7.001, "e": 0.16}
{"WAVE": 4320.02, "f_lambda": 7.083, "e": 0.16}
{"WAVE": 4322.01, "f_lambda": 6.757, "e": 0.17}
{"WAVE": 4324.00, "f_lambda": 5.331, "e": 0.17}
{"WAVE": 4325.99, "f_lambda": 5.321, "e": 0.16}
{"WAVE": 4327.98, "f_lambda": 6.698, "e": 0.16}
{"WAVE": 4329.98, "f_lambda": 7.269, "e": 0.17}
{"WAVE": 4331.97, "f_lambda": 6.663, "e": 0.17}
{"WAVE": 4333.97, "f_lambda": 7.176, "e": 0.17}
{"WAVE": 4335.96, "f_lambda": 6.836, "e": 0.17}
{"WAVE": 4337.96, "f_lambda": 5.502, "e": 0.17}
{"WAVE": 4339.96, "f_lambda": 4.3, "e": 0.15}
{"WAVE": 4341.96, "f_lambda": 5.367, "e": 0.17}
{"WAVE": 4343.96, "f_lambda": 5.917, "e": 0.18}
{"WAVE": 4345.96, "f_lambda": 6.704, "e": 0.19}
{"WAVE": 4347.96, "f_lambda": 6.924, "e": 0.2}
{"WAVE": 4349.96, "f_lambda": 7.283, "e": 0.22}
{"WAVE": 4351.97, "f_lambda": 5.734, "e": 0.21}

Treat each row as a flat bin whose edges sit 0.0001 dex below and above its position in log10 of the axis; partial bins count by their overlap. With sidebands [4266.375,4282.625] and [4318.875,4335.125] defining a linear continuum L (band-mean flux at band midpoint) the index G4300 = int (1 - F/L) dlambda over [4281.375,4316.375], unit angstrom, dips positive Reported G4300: 5.1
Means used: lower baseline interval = 6.27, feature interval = 5.47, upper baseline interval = 6.55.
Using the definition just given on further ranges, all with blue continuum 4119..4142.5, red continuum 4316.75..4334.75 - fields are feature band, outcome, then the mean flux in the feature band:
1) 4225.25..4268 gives 1.91 angstrom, 6.38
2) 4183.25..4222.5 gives 0.79 angstrom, 6.59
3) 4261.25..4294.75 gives 1.93 angstrom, 6.26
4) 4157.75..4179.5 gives -0.29 angstrom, 6.86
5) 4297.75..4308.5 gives 3.21 angstrom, 4.64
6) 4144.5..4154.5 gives -0.13 angstrom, 6.88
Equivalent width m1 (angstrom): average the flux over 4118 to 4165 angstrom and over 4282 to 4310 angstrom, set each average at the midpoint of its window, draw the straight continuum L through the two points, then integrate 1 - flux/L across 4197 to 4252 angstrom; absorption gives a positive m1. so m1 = -3.15 angstrom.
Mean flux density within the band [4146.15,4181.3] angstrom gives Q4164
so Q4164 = 6.85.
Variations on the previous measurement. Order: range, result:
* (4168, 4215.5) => 6.63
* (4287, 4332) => 5.74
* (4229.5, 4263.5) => 6.45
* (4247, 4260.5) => 6.42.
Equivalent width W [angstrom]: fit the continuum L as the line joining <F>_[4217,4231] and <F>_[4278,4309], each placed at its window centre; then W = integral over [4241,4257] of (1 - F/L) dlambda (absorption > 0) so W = -1.31 angstrom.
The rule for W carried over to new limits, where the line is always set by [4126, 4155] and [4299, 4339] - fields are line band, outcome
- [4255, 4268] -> -0.72 angstrom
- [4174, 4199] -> -0.48 angstrom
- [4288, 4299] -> 0.44 angstrom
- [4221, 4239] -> 0.26 angstrom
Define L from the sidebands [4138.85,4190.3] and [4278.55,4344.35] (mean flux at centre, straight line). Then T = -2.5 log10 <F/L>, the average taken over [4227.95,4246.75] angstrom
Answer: -0.03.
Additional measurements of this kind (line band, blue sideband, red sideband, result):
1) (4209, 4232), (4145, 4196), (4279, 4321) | -0.008 mag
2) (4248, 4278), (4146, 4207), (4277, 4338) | -0.026 mag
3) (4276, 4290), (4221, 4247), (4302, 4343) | -0.039 mag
